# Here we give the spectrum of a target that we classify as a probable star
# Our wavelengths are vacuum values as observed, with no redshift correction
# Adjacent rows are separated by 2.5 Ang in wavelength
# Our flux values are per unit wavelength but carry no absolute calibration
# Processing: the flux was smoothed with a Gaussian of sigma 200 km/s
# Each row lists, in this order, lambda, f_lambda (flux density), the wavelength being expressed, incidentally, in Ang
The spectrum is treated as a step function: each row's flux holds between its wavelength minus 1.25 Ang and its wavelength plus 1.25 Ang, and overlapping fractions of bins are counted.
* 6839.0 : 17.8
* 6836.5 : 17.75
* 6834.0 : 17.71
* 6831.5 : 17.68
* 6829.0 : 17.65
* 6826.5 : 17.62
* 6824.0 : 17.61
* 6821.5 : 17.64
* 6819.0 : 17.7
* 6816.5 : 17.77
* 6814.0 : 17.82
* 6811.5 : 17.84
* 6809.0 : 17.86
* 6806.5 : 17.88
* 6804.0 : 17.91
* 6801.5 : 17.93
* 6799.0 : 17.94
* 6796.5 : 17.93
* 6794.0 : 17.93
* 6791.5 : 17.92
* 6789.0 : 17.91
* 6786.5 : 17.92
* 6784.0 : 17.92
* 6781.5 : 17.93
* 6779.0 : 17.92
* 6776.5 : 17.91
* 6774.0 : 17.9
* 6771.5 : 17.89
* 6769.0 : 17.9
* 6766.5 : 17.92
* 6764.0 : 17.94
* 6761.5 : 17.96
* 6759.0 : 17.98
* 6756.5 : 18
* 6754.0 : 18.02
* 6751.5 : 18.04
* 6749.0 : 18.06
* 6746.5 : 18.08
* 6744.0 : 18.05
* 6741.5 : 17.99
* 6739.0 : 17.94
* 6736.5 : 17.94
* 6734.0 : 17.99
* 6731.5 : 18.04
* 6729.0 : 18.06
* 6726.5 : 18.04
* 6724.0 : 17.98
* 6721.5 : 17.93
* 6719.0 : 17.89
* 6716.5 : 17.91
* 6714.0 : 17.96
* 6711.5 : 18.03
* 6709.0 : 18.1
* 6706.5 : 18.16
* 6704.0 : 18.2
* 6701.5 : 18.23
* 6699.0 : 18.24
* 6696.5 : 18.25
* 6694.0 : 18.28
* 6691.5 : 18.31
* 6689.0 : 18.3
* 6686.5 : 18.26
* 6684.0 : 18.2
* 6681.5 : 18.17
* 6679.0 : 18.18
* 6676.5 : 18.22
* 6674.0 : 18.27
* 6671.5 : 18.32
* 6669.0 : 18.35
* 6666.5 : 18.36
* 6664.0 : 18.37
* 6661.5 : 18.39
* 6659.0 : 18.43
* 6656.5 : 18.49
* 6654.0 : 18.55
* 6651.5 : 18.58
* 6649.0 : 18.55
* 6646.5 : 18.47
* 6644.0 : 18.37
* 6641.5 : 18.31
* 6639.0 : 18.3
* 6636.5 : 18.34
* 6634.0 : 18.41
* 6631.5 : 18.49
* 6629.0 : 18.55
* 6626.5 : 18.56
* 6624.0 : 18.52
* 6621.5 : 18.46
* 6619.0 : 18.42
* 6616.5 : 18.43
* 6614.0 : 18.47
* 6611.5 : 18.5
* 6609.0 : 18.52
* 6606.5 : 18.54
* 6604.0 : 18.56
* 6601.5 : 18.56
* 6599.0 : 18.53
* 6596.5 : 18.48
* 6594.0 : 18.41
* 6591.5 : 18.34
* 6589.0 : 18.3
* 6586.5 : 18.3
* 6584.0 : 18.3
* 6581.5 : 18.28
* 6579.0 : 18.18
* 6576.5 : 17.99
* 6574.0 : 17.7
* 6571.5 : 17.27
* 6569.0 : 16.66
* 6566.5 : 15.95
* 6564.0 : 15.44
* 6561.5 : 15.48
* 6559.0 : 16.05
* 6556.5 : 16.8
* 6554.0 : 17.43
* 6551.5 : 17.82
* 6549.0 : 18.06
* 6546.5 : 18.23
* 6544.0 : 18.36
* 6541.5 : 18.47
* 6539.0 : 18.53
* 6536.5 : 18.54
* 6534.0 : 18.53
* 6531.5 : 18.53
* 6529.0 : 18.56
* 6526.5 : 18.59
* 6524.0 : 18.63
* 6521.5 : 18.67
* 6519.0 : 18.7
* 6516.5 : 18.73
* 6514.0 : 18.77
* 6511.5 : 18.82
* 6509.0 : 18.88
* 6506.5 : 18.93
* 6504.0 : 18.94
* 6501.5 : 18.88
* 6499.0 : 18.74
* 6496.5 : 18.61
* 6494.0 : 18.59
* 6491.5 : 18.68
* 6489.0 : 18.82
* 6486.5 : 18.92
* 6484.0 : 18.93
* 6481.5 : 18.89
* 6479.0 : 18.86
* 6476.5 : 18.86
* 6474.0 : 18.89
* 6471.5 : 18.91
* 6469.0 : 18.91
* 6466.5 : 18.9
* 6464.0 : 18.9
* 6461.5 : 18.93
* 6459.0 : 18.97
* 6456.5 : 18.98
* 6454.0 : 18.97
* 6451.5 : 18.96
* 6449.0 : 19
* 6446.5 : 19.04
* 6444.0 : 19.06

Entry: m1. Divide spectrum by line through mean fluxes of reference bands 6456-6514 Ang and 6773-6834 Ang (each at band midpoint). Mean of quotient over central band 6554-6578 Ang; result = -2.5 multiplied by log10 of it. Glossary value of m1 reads 0.12 mag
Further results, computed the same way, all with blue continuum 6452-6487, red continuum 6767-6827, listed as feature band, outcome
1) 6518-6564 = 0.045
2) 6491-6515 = 0.001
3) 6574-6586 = 0.025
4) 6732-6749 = 0.002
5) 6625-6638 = -0.004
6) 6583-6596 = 0.011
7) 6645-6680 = -0.006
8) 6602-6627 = -0.003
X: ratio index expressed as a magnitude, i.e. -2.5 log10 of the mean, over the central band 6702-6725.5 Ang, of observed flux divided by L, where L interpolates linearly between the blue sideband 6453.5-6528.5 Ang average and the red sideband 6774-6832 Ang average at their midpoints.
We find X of 0.01 mag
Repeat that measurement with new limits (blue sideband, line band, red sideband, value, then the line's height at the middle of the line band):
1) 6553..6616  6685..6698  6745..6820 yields -0.03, 17.8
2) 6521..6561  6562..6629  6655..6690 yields 0.01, 18.2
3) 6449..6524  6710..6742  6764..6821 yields 0.01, 18.1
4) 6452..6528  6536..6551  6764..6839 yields 0.02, 18.7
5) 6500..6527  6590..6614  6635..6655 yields 0.00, 18.5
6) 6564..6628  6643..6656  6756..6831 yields -0.03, 18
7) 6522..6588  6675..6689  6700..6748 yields -0.02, 18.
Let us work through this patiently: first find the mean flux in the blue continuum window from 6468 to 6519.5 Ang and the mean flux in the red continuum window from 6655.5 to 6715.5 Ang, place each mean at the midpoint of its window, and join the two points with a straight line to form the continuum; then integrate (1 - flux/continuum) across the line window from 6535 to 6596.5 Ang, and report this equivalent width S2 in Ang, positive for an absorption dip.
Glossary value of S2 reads 3.2 Ang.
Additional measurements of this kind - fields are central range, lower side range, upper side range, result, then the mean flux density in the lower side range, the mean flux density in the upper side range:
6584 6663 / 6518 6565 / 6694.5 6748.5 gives -2.20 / 17.9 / 18.1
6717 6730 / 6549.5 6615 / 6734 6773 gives -0.03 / 17.7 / 18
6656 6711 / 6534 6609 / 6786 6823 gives -1.36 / 17.8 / 17.9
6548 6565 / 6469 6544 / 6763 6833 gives 1.70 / 18.7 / 17.8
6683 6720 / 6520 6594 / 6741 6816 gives -0.55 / 17.8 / 17.9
